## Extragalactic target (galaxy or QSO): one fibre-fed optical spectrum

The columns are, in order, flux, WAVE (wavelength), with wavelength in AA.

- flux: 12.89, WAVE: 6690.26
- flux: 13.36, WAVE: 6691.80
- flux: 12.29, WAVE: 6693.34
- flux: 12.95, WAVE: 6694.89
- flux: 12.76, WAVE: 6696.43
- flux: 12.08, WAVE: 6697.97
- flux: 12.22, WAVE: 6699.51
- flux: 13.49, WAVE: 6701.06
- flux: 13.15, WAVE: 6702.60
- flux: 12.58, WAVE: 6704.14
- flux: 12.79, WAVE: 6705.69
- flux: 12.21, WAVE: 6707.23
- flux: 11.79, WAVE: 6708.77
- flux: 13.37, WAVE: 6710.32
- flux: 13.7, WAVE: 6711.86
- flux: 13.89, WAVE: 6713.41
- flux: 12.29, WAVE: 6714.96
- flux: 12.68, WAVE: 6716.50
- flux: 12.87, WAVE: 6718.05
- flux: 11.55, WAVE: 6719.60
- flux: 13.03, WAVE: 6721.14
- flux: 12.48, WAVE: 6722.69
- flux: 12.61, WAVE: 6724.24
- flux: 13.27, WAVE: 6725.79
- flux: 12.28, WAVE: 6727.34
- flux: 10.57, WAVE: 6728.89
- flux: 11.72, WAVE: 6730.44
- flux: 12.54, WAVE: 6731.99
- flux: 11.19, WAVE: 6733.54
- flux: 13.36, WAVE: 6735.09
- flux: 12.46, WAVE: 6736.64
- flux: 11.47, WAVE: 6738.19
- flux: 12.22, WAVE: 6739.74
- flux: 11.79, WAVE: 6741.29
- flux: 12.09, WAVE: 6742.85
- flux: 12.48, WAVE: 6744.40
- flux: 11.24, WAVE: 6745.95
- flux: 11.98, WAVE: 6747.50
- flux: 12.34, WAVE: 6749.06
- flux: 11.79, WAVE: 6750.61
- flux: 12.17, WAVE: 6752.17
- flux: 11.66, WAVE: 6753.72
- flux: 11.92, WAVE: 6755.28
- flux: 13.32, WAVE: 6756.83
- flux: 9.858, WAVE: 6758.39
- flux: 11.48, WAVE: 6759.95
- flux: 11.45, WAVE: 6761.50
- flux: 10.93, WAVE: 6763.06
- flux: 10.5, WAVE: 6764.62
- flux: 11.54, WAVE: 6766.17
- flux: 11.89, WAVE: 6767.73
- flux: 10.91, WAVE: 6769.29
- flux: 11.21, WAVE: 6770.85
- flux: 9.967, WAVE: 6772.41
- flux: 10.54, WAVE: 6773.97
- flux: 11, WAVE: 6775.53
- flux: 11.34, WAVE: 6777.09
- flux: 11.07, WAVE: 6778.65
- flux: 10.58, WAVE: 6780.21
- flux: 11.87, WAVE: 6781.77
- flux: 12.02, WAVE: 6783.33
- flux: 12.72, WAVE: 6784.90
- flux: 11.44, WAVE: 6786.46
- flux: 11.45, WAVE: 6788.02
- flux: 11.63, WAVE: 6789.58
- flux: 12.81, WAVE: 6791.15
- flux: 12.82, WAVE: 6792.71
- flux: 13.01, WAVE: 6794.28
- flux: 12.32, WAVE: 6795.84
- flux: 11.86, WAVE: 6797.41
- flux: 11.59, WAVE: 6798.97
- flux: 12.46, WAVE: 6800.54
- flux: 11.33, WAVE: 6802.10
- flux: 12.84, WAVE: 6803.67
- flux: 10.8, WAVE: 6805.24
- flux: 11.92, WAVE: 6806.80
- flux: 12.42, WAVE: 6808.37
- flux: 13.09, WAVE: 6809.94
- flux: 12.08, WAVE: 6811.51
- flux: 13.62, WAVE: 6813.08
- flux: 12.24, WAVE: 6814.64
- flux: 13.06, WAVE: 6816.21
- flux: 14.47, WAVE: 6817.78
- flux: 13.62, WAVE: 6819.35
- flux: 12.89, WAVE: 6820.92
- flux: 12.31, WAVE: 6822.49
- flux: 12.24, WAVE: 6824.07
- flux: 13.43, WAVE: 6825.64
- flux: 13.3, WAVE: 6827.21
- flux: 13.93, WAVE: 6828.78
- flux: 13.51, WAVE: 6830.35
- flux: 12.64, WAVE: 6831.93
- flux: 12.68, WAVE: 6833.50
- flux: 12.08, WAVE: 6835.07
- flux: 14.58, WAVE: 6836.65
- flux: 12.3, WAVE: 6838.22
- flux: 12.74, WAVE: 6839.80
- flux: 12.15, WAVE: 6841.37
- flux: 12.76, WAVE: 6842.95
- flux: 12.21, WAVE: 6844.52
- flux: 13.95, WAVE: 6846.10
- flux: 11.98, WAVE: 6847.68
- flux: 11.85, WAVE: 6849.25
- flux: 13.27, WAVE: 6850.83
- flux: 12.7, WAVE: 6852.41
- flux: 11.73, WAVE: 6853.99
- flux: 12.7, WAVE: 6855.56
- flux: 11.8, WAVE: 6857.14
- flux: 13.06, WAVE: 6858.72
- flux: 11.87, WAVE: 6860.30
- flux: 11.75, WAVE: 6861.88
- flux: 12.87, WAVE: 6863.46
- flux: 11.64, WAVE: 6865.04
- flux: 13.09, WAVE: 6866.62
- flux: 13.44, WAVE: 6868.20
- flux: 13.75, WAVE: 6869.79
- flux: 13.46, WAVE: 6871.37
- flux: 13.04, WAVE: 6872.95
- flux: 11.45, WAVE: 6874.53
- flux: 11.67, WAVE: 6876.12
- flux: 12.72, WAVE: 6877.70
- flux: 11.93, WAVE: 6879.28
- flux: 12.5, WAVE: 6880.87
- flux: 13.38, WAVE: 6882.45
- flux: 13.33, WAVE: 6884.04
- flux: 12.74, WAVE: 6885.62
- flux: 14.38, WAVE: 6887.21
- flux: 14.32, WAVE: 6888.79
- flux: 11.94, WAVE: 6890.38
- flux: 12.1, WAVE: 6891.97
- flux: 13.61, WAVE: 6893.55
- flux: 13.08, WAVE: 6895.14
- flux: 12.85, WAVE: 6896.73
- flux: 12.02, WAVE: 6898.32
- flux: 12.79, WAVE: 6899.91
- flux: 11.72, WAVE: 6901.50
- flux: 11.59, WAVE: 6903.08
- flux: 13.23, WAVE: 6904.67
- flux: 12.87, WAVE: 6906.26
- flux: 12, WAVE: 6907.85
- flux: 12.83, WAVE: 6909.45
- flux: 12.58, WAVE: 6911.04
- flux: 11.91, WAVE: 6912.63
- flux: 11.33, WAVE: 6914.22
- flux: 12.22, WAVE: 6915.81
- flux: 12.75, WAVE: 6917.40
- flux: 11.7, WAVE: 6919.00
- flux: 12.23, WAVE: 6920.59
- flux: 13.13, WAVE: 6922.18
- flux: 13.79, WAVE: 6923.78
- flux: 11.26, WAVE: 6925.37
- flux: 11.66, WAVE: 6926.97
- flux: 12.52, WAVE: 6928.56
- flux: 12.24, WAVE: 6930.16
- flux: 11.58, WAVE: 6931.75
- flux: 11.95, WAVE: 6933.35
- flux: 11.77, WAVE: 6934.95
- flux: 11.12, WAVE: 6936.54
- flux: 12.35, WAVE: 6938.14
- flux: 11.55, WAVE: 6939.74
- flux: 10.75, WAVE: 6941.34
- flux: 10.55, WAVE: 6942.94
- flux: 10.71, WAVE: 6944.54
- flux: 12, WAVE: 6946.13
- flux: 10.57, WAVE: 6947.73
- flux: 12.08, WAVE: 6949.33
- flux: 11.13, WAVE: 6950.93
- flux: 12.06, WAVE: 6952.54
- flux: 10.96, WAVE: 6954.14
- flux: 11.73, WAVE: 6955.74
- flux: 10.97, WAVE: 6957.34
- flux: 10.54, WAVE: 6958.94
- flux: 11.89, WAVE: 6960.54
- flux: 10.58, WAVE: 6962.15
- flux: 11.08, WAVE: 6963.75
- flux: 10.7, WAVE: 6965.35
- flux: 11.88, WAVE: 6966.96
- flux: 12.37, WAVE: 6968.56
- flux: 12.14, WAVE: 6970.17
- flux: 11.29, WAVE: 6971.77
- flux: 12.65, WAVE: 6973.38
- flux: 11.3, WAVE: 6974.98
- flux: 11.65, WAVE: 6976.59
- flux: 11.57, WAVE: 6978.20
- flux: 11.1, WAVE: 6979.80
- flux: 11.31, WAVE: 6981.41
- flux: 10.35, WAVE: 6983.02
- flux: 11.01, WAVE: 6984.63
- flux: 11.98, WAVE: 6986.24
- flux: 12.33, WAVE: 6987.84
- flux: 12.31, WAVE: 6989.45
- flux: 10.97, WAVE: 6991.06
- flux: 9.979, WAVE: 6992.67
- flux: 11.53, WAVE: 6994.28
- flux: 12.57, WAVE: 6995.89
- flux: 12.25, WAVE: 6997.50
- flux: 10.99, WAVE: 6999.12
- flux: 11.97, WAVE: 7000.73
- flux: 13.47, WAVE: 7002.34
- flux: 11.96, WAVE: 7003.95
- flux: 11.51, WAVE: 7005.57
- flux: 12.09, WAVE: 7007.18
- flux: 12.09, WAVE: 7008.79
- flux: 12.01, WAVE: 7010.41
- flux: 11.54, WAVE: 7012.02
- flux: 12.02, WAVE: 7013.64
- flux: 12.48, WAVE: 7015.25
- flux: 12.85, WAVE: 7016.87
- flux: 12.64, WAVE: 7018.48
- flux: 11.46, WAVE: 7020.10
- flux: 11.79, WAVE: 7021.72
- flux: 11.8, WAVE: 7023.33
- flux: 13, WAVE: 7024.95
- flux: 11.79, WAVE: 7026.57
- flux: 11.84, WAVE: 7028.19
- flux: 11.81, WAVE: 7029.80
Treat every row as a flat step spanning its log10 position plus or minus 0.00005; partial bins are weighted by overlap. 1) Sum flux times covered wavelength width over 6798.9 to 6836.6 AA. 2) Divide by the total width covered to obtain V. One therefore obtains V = 12.7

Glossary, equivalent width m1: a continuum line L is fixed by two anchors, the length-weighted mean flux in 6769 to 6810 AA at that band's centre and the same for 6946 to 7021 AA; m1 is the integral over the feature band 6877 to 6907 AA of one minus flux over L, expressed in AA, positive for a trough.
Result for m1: -2.8 AA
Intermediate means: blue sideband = 11.7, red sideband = 11.7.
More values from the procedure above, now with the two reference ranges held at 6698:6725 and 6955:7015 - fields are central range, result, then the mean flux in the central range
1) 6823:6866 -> -1.6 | 12.7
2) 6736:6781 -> 3.8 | 11.5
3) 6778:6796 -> 0.7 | 12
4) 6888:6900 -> -0.9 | 12.8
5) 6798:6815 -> 0.2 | 12.2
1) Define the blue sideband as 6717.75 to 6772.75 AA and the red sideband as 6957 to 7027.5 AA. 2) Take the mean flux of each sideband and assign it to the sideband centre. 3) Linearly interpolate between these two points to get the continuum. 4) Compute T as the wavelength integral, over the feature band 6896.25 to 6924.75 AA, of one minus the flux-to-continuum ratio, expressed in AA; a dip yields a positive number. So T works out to -1.6 AA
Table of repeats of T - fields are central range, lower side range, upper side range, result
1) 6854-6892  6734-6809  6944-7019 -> -3.3 AA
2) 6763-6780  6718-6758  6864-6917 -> 1.8 AA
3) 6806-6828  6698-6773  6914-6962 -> -1.8 AA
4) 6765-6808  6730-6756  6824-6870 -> 2.3 AA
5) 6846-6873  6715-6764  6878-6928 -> -0.4 AA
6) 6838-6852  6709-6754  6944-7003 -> -0.8 AA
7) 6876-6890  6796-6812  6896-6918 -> -0.9 AA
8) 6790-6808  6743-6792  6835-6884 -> -0.4 AA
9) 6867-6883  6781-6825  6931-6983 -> -1.1 AA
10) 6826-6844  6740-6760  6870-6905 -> -0.8 AA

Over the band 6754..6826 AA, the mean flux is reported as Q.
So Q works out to 11.9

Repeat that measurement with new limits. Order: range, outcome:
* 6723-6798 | 11.8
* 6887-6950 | 12.2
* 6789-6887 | 12.6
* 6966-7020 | 11.8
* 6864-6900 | 12.8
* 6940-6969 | 11.2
